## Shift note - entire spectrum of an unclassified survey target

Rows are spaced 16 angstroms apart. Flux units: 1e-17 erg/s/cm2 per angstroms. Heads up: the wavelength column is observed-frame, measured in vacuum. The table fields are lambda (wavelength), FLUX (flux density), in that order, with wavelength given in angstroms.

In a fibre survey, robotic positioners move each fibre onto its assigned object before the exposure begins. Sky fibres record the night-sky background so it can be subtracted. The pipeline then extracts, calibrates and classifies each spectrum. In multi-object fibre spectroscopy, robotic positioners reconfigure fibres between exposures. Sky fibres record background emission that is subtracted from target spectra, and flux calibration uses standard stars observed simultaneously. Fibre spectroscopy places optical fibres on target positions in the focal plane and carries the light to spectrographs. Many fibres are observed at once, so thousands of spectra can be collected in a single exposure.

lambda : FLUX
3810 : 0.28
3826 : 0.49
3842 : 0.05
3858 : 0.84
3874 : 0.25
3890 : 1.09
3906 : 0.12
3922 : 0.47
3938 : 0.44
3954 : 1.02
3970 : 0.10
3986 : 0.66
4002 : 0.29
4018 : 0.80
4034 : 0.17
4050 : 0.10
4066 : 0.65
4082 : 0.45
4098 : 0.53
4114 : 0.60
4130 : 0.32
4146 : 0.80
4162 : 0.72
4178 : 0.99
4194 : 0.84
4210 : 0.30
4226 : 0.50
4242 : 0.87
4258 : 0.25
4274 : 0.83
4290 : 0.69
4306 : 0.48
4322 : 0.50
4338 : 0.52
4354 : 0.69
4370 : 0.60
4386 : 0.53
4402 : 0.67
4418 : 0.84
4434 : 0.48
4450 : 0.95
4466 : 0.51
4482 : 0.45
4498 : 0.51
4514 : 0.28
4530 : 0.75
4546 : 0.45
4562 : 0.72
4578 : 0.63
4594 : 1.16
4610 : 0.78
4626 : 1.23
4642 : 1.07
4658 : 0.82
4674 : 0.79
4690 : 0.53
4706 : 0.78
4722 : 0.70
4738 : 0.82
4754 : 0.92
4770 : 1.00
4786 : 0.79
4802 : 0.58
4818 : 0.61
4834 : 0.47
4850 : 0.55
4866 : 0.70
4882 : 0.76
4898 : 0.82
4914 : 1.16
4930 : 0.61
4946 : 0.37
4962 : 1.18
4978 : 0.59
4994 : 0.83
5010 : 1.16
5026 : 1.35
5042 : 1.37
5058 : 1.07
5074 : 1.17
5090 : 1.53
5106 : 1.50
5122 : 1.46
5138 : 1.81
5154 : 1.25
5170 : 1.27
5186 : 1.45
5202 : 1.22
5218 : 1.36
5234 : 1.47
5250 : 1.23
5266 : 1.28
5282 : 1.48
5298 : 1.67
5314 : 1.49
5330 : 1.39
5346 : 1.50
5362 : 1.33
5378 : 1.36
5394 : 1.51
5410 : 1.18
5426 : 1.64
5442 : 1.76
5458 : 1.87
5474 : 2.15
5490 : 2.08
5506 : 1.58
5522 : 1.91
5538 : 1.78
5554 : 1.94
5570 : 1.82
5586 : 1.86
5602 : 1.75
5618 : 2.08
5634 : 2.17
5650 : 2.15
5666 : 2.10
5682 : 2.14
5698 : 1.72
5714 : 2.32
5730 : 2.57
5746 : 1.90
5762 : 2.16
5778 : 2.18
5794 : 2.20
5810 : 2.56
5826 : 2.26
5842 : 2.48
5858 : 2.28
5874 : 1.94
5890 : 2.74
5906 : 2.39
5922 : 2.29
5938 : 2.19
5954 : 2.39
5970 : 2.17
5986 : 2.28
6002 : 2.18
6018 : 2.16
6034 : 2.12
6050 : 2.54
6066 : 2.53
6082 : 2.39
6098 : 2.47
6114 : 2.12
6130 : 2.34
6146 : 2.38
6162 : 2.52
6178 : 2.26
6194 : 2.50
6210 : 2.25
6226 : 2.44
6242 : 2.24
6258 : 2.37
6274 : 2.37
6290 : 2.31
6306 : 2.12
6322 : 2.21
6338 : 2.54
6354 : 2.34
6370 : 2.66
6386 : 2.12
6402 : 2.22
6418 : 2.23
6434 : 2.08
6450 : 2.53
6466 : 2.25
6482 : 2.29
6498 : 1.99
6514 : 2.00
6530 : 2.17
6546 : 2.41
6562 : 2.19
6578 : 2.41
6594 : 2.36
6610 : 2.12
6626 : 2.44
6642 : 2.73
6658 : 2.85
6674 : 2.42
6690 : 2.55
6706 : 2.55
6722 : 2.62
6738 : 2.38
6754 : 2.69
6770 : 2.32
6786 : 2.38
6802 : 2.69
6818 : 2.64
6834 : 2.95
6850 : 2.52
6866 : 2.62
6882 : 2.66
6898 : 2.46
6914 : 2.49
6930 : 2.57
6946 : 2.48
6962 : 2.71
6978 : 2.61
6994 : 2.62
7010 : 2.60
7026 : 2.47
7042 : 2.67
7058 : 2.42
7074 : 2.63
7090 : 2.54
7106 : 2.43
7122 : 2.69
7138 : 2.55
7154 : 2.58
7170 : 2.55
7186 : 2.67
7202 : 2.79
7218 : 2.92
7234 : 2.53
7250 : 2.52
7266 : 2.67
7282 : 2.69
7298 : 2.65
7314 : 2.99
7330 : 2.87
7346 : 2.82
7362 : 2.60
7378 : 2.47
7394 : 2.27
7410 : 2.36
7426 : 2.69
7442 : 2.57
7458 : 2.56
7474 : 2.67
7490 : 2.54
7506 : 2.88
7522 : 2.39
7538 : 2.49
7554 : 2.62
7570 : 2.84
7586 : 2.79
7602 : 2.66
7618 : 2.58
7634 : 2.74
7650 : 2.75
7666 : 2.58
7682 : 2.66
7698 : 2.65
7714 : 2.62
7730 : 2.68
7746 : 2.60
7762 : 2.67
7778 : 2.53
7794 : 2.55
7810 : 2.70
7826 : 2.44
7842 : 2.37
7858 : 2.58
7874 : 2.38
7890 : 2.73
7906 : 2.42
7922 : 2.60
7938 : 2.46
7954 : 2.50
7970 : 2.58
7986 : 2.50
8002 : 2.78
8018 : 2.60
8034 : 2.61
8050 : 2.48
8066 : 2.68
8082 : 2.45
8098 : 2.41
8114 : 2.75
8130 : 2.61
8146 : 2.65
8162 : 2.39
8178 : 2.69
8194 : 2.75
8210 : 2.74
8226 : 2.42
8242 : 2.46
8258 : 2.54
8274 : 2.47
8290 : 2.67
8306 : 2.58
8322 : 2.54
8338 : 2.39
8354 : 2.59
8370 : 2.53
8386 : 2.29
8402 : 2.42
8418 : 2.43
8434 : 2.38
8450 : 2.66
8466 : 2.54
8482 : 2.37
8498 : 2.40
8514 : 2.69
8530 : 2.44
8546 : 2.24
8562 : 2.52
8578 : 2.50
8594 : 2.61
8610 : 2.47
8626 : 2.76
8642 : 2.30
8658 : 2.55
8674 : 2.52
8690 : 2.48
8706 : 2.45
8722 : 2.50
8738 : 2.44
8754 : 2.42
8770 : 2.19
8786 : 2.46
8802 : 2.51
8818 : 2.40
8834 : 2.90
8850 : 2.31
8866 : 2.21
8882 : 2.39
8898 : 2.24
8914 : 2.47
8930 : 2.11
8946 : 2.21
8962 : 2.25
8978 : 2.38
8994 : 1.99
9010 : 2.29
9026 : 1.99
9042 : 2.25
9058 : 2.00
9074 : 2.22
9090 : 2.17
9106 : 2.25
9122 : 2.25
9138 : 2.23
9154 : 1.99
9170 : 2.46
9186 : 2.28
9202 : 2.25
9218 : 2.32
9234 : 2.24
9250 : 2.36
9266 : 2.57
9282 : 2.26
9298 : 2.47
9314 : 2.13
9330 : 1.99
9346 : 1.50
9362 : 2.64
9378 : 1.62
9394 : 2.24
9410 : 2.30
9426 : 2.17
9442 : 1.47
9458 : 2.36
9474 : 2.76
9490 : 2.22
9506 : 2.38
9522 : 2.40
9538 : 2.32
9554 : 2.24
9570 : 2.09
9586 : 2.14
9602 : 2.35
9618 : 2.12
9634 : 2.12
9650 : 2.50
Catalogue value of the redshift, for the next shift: 0.26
